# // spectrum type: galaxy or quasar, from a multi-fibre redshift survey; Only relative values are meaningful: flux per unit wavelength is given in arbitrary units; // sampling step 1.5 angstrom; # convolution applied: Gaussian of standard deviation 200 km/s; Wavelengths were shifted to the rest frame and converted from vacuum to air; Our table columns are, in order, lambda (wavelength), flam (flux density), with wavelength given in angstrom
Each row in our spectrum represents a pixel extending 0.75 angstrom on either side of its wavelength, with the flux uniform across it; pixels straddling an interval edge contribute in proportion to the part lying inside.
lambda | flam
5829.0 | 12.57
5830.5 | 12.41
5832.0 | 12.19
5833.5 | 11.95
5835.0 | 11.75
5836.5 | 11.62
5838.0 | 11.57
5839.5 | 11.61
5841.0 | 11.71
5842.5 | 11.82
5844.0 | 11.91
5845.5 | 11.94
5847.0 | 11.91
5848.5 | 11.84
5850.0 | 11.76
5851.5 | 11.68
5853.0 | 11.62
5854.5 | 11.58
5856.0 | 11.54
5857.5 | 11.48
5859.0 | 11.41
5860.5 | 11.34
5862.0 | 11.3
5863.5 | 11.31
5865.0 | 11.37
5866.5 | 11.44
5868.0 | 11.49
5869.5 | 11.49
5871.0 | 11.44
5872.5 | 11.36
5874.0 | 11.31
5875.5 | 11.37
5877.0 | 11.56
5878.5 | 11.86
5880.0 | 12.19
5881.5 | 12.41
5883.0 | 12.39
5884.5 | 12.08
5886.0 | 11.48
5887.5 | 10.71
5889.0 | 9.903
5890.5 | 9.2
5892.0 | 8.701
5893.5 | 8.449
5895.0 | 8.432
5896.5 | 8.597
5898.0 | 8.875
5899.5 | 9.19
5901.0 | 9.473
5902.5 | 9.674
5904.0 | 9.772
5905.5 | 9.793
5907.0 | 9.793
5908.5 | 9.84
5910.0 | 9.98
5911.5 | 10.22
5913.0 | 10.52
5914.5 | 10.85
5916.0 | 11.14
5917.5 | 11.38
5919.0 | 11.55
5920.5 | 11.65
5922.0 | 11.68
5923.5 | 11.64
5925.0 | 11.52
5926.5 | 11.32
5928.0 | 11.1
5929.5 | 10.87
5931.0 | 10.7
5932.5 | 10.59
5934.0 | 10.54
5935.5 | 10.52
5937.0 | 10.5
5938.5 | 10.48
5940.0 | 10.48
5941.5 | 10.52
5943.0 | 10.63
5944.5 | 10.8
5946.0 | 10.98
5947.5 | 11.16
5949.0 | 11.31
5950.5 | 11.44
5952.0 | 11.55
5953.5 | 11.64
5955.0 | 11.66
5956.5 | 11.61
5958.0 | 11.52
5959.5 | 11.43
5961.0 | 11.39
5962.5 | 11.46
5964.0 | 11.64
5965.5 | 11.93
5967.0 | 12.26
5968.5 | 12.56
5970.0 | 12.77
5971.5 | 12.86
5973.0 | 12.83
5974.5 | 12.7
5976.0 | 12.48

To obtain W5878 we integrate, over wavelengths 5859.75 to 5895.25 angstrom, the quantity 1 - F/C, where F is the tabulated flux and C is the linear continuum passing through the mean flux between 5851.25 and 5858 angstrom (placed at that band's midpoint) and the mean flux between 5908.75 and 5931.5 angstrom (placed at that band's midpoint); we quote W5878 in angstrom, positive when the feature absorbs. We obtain 1.0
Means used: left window 11.6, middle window 11.1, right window 11.1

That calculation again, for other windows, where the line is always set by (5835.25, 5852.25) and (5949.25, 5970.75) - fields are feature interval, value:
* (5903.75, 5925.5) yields 1.84 angstrom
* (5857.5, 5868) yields 0.34 angstrom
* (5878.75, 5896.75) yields 1.98 angstrom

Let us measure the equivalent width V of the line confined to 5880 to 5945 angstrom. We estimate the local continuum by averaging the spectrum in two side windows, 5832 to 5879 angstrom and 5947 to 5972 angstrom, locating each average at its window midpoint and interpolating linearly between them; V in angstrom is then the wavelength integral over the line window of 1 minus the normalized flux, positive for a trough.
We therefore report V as 6.74 angstrom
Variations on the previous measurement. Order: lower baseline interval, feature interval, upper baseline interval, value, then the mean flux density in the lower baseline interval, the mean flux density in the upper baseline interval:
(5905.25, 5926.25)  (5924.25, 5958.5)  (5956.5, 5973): 1.33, 10.9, 12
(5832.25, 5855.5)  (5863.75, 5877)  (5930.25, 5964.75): 0.19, 11.8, 11.1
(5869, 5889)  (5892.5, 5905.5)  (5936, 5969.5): 2.74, 11.6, 11.3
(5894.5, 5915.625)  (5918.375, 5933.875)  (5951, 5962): -1.18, 9.68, 11.5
